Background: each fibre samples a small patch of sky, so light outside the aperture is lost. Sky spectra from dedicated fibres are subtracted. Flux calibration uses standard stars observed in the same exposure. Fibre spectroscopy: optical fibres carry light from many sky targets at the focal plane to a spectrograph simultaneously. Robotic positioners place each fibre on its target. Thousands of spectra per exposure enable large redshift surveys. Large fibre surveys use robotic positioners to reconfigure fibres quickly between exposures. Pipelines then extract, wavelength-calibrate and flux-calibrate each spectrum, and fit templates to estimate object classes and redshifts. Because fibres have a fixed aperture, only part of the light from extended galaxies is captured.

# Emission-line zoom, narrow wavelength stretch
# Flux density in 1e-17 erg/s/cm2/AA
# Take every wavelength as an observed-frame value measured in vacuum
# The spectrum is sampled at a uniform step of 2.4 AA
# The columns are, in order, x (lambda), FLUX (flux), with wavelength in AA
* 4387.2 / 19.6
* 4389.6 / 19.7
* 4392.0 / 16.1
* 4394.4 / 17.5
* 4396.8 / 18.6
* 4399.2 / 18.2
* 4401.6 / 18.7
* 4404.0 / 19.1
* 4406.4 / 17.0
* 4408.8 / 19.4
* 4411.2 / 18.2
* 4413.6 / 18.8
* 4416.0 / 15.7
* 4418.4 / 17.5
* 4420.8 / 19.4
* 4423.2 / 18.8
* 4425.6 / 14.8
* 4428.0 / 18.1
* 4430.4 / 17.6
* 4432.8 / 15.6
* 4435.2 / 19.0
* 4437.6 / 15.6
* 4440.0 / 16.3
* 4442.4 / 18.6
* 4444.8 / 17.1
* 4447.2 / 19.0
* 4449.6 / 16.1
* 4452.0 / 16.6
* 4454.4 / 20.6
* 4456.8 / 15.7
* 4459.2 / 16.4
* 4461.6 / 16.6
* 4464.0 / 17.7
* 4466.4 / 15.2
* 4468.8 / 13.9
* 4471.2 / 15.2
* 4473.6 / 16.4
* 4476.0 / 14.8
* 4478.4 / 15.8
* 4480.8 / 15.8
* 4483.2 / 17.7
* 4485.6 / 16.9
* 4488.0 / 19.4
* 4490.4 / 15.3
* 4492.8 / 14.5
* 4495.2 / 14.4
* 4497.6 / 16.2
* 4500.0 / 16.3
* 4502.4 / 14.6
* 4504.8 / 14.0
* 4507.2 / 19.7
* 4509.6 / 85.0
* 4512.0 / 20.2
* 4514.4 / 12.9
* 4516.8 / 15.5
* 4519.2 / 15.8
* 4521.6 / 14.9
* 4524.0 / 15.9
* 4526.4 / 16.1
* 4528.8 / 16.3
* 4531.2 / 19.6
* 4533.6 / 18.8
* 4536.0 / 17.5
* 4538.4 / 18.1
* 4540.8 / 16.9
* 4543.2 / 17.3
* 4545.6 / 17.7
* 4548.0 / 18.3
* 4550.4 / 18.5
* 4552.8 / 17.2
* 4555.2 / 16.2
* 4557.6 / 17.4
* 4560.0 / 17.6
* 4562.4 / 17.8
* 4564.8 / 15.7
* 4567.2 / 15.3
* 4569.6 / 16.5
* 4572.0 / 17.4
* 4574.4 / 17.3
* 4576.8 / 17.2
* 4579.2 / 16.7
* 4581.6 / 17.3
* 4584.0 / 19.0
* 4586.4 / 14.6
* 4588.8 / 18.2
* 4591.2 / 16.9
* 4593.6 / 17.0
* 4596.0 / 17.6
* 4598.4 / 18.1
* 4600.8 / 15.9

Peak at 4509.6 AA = H-gamma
